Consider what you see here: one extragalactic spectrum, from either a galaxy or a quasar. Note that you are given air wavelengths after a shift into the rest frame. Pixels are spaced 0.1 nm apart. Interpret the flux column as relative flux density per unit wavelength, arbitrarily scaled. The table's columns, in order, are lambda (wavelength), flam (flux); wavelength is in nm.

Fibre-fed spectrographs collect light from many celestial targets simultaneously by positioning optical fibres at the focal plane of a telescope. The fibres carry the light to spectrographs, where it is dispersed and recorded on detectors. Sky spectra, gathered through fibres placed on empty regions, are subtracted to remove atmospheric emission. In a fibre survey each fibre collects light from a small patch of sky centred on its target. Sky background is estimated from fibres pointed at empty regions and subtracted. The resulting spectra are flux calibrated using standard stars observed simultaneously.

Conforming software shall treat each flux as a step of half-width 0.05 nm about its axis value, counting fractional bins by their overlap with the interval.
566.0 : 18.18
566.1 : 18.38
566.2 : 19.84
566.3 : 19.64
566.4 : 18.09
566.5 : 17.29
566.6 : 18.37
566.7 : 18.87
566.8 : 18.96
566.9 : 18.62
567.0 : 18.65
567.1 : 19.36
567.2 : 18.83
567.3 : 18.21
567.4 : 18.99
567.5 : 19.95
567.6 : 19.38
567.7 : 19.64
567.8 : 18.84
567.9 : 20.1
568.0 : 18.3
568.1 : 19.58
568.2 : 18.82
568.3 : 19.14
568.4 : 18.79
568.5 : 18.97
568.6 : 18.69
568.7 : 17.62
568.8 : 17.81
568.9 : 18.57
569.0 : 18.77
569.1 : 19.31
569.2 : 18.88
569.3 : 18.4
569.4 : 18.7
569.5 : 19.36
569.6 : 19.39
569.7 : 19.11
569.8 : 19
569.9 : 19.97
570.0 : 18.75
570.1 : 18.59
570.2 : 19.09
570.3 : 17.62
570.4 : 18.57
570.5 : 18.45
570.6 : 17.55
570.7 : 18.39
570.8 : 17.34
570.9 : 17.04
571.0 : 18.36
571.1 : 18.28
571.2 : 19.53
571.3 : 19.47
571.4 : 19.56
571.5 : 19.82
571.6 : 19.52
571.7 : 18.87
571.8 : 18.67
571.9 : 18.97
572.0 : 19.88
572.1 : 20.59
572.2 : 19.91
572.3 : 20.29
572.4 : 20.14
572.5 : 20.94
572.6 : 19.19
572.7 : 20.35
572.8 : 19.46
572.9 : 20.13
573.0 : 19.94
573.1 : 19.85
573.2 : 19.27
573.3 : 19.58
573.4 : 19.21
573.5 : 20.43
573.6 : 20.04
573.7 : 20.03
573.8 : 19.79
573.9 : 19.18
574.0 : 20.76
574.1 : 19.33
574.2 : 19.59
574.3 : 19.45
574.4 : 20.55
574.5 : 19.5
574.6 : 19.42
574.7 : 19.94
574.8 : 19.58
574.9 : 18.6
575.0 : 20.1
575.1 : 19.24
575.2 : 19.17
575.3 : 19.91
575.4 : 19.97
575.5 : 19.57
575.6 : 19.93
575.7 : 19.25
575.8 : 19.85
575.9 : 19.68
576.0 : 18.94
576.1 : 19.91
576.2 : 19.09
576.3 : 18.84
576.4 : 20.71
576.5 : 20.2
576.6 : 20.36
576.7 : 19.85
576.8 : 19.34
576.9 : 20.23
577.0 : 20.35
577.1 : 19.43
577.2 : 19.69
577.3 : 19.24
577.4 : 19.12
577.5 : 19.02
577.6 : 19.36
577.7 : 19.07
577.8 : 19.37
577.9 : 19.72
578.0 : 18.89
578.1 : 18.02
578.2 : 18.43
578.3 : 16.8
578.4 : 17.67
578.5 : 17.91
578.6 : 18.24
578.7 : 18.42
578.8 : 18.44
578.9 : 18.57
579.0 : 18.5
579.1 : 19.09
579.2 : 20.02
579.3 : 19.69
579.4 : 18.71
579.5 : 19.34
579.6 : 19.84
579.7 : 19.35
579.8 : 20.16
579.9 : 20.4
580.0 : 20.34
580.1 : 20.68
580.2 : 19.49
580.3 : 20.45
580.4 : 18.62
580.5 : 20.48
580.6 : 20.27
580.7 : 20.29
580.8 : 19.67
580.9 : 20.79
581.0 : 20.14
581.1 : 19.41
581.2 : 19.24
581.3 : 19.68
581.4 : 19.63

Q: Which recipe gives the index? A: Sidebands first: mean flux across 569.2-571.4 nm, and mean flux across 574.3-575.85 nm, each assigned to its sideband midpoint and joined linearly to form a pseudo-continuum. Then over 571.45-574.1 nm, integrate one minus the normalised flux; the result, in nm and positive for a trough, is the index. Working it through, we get -0.088 nm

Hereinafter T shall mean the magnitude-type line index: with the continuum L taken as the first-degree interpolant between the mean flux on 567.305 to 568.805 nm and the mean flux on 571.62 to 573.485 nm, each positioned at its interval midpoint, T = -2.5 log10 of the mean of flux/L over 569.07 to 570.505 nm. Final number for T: 0.02 mag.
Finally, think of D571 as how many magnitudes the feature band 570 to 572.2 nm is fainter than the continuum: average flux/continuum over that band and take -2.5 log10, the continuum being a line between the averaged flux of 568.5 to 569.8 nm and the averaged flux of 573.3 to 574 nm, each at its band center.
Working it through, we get 0.024 mag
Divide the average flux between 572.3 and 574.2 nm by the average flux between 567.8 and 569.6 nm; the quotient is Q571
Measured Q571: 1.06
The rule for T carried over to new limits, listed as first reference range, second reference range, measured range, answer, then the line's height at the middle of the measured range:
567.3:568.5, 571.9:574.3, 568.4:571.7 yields 0.04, 19.5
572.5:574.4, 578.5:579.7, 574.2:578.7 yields 0.00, 19.4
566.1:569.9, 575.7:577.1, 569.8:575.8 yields 0.00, 19.4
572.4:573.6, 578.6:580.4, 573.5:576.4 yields 0.01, 19.7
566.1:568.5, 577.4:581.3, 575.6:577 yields -0.03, 19.2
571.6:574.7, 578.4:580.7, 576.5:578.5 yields 0.02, 19.5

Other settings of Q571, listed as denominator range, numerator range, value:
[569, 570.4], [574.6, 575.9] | 1.04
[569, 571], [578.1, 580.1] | 1.02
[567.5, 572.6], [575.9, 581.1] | 1.02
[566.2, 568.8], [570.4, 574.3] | 1.03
